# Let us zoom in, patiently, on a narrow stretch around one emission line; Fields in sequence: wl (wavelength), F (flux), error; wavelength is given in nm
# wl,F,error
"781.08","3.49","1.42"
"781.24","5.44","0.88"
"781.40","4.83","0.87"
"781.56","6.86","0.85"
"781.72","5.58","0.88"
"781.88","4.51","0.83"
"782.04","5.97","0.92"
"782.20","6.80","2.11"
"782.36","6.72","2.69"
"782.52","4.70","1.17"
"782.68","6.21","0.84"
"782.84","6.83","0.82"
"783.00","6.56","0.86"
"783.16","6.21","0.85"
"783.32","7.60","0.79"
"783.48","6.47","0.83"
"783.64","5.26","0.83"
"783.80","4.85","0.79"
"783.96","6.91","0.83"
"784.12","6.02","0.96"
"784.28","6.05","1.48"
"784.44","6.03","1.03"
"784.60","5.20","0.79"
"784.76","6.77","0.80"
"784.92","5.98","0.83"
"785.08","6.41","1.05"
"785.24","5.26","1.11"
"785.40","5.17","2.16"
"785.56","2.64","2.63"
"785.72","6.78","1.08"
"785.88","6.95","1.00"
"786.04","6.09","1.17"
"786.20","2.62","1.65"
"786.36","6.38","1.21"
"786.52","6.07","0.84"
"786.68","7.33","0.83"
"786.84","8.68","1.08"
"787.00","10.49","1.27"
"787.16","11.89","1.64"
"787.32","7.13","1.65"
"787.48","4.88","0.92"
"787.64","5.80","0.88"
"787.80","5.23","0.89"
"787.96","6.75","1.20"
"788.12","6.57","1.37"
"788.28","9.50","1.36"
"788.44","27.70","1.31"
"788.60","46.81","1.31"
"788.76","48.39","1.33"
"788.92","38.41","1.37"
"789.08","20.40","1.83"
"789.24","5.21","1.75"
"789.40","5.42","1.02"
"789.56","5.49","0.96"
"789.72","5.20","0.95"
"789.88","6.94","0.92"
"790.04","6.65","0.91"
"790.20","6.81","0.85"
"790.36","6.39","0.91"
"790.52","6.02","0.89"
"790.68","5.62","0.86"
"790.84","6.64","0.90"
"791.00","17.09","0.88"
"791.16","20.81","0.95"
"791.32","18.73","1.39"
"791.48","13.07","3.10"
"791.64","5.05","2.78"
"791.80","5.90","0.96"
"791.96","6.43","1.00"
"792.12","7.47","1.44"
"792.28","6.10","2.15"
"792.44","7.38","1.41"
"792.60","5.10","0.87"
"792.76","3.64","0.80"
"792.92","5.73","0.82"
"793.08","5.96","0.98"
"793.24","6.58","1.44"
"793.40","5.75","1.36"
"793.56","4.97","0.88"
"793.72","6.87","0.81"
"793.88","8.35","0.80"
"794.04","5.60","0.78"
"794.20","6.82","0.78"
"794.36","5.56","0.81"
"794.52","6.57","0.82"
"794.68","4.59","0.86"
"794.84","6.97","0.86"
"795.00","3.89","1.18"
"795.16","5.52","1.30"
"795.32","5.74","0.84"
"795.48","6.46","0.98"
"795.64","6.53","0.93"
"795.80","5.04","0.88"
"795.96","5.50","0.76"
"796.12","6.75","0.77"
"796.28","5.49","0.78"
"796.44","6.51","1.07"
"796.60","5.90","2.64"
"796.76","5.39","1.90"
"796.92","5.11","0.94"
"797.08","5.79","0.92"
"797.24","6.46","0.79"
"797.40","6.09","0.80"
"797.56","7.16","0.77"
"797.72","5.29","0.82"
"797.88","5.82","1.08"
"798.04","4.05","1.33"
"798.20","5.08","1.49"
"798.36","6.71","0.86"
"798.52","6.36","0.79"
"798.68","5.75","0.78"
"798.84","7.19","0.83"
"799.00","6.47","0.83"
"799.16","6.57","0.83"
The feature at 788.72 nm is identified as H-alpha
